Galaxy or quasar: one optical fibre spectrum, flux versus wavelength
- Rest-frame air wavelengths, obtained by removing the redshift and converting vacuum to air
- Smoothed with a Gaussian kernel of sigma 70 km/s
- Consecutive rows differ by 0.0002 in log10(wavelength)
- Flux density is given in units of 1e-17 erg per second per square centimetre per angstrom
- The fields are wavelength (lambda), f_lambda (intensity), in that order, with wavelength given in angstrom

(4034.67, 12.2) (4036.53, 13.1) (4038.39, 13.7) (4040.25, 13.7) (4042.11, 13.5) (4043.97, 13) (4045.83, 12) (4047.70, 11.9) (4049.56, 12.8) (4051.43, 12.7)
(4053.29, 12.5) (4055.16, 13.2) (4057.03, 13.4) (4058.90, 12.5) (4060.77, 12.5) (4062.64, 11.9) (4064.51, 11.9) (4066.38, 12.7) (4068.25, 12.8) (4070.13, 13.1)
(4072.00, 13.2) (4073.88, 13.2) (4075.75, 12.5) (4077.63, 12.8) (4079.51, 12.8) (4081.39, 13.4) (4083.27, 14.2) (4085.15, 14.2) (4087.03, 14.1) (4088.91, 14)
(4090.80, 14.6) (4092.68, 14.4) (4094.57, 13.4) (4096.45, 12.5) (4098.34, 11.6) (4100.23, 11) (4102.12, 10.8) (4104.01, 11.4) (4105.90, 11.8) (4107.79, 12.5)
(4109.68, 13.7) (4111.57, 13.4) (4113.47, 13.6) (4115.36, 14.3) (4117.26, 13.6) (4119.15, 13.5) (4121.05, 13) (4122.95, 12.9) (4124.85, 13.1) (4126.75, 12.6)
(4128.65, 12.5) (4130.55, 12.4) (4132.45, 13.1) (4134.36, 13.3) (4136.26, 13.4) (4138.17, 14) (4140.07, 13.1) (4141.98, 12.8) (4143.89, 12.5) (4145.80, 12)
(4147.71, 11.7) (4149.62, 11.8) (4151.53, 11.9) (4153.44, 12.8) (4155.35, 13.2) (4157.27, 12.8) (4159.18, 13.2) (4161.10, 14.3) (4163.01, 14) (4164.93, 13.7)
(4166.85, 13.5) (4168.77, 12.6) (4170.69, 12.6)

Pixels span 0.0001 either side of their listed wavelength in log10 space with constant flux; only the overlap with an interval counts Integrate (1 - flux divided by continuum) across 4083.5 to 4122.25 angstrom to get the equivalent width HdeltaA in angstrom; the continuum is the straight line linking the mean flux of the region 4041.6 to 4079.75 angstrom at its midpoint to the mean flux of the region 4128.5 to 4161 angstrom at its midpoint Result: -1.1 angstrom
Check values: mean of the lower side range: 12.7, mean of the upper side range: 12.8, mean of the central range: 13.1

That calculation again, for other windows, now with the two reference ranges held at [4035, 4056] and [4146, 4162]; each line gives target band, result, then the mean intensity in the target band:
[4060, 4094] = -1.1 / 13.2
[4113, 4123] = -0.6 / 13.5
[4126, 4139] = -0.3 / 13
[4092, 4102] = 0.3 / 12.4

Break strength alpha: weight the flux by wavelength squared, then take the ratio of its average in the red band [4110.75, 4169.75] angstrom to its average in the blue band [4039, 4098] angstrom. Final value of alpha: 1.03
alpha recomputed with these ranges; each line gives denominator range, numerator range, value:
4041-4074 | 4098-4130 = 1.03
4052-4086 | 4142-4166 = 1.03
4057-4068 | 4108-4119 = 1.12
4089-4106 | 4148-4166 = 1.07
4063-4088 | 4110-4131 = 1.03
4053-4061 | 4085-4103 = 1.03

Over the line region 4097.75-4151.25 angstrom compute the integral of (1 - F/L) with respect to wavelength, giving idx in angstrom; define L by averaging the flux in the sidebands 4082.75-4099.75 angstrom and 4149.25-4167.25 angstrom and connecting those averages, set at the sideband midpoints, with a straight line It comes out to 2.7 angstrom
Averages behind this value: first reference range 13.6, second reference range 13.2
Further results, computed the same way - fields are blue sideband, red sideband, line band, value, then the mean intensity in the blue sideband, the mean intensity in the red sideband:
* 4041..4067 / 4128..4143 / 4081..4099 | -1.2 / 12.6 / 13.1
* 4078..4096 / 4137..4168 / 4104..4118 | 0.4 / 13.8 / 13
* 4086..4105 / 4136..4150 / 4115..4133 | -0.5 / 12.8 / 12.7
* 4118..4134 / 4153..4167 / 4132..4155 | 0.8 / 12.9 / 13.5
